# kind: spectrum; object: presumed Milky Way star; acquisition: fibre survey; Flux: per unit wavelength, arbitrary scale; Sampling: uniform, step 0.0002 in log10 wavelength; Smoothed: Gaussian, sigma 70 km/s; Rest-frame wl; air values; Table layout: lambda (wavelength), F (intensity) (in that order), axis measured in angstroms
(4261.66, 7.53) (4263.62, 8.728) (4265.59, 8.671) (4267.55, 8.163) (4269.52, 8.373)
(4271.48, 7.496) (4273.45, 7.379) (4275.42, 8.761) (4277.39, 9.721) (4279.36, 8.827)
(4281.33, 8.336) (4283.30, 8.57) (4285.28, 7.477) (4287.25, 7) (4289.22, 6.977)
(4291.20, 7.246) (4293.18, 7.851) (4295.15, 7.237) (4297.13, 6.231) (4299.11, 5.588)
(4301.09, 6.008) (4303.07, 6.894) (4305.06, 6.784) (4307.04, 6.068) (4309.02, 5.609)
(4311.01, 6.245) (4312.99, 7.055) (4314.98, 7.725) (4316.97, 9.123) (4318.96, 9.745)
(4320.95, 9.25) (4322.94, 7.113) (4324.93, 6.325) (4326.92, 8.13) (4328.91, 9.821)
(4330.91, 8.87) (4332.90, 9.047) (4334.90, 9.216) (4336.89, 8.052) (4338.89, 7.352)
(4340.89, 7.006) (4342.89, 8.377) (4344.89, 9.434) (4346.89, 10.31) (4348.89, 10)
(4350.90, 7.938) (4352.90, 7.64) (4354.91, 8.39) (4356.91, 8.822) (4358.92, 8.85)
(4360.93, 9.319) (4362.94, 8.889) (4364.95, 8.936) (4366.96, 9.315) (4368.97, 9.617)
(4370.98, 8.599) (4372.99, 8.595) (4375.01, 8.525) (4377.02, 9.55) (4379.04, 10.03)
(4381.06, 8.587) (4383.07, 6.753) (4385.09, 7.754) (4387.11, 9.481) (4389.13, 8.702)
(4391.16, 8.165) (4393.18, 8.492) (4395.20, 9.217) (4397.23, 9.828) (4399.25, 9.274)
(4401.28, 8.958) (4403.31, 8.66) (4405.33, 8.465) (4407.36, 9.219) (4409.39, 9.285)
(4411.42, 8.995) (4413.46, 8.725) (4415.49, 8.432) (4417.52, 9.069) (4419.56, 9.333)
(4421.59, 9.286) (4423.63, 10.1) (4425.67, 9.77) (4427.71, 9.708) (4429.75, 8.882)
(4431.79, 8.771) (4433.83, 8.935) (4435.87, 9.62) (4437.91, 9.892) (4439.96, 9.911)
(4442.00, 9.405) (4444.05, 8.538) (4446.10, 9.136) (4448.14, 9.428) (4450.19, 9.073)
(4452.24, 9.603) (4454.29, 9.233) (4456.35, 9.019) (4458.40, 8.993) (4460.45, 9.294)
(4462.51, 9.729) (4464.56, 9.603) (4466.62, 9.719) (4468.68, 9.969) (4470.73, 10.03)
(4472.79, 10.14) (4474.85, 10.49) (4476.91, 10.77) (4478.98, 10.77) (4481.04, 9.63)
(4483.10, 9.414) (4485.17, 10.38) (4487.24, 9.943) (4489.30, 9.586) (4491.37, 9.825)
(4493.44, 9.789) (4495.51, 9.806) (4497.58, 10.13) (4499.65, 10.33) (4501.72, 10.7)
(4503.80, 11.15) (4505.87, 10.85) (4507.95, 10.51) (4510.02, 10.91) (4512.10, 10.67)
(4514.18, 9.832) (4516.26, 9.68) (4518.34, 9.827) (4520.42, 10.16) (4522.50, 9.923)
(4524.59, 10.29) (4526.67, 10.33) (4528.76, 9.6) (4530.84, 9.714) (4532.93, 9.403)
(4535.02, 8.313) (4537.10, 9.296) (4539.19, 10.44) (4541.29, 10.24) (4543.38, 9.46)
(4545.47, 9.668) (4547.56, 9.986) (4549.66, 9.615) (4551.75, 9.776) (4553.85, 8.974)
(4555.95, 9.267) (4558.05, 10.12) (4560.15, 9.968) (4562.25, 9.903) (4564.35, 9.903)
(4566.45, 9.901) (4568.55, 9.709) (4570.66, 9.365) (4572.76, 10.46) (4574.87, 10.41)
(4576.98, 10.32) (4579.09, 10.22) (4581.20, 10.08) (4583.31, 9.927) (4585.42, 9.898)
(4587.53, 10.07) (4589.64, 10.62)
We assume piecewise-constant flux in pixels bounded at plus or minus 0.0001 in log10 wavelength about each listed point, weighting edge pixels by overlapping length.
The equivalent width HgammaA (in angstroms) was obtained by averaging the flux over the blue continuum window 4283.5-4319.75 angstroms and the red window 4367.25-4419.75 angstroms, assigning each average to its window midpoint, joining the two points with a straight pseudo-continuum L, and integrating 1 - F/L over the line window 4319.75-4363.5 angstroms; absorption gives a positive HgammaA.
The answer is -4.0 angstroms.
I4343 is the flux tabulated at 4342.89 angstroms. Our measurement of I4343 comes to 8.377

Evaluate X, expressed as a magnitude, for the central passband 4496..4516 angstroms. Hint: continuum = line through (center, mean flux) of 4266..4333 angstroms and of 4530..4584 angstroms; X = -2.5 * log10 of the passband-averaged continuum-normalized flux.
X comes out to -0.125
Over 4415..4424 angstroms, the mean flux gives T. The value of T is 9.23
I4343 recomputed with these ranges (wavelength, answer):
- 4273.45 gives 7.379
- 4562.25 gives 9.903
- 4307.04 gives 6.068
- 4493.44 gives 9.789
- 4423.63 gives 10.1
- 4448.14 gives 9.428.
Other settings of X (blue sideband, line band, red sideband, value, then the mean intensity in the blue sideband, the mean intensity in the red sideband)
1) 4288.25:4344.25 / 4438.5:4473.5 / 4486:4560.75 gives -0.034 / 7.55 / 9.95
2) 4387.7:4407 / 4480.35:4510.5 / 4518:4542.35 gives -0.070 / 8.89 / 9.79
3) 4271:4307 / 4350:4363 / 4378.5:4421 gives -0.032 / 7.43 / 8.82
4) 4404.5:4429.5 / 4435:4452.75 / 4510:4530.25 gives 0.003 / 9.19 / 10.1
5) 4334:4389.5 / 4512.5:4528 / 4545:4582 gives -0.044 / 8.72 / 9.87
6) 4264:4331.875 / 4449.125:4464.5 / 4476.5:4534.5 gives 0.028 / 7.67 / 10.1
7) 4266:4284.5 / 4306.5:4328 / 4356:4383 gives 0.151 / 8.4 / 8.97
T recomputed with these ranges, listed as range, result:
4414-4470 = 9.35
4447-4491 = 9.75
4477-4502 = 10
